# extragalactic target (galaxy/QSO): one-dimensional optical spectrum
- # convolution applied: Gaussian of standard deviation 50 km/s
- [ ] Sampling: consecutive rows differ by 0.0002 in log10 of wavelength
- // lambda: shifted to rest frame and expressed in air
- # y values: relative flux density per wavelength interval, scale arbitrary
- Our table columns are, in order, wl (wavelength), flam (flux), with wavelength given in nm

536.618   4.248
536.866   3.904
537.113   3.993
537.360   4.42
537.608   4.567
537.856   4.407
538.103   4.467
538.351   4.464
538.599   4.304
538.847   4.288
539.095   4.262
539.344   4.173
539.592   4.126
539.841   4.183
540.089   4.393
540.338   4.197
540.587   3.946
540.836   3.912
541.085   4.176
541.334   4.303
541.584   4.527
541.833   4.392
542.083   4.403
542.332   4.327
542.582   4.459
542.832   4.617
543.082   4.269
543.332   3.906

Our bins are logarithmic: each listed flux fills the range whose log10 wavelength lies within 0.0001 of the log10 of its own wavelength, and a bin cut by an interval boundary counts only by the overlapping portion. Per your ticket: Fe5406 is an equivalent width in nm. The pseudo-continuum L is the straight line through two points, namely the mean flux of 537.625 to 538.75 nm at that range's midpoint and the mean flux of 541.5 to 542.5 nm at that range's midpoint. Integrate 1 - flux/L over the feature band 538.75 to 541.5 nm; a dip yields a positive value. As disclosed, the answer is 0.15 nm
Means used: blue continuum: 4.42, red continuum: 4.41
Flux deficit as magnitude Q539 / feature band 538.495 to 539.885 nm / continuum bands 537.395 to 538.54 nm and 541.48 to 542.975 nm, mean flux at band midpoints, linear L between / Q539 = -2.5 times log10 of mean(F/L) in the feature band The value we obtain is 0.06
